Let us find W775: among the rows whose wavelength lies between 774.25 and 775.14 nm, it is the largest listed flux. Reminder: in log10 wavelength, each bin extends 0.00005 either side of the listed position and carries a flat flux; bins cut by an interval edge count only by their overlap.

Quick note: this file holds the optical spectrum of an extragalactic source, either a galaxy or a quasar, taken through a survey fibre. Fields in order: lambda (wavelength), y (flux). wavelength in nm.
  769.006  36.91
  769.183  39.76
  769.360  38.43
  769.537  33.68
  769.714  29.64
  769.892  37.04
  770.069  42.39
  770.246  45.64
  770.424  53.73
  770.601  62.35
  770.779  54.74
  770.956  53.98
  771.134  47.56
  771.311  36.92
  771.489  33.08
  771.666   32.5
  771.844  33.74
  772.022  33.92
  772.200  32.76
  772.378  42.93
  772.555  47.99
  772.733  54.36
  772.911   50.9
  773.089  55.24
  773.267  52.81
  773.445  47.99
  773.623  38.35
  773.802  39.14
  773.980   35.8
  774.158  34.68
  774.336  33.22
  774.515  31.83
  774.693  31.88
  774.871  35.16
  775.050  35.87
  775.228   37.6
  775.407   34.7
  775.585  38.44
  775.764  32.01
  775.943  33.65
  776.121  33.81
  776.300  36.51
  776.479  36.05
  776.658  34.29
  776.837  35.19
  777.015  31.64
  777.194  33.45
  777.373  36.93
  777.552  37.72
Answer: 35.87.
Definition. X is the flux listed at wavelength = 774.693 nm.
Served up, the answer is 31.88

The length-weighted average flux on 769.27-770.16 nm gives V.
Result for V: 36.3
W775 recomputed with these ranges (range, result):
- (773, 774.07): 55.24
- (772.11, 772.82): 54.36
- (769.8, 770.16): 42.39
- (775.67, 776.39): 36.51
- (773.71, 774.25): 39.14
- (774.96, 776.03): 38.44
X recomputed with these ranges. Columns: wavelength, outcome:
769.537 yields 33.68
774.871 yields 35.16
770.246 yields 45.64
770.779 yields 54.74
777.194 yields 33.45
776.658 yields 34.29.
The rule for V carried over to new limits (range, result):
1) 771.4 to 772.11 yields 33.3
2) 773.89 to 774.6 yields 33.9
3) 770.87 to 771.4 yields 46.1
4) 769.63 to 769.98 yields 33.3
